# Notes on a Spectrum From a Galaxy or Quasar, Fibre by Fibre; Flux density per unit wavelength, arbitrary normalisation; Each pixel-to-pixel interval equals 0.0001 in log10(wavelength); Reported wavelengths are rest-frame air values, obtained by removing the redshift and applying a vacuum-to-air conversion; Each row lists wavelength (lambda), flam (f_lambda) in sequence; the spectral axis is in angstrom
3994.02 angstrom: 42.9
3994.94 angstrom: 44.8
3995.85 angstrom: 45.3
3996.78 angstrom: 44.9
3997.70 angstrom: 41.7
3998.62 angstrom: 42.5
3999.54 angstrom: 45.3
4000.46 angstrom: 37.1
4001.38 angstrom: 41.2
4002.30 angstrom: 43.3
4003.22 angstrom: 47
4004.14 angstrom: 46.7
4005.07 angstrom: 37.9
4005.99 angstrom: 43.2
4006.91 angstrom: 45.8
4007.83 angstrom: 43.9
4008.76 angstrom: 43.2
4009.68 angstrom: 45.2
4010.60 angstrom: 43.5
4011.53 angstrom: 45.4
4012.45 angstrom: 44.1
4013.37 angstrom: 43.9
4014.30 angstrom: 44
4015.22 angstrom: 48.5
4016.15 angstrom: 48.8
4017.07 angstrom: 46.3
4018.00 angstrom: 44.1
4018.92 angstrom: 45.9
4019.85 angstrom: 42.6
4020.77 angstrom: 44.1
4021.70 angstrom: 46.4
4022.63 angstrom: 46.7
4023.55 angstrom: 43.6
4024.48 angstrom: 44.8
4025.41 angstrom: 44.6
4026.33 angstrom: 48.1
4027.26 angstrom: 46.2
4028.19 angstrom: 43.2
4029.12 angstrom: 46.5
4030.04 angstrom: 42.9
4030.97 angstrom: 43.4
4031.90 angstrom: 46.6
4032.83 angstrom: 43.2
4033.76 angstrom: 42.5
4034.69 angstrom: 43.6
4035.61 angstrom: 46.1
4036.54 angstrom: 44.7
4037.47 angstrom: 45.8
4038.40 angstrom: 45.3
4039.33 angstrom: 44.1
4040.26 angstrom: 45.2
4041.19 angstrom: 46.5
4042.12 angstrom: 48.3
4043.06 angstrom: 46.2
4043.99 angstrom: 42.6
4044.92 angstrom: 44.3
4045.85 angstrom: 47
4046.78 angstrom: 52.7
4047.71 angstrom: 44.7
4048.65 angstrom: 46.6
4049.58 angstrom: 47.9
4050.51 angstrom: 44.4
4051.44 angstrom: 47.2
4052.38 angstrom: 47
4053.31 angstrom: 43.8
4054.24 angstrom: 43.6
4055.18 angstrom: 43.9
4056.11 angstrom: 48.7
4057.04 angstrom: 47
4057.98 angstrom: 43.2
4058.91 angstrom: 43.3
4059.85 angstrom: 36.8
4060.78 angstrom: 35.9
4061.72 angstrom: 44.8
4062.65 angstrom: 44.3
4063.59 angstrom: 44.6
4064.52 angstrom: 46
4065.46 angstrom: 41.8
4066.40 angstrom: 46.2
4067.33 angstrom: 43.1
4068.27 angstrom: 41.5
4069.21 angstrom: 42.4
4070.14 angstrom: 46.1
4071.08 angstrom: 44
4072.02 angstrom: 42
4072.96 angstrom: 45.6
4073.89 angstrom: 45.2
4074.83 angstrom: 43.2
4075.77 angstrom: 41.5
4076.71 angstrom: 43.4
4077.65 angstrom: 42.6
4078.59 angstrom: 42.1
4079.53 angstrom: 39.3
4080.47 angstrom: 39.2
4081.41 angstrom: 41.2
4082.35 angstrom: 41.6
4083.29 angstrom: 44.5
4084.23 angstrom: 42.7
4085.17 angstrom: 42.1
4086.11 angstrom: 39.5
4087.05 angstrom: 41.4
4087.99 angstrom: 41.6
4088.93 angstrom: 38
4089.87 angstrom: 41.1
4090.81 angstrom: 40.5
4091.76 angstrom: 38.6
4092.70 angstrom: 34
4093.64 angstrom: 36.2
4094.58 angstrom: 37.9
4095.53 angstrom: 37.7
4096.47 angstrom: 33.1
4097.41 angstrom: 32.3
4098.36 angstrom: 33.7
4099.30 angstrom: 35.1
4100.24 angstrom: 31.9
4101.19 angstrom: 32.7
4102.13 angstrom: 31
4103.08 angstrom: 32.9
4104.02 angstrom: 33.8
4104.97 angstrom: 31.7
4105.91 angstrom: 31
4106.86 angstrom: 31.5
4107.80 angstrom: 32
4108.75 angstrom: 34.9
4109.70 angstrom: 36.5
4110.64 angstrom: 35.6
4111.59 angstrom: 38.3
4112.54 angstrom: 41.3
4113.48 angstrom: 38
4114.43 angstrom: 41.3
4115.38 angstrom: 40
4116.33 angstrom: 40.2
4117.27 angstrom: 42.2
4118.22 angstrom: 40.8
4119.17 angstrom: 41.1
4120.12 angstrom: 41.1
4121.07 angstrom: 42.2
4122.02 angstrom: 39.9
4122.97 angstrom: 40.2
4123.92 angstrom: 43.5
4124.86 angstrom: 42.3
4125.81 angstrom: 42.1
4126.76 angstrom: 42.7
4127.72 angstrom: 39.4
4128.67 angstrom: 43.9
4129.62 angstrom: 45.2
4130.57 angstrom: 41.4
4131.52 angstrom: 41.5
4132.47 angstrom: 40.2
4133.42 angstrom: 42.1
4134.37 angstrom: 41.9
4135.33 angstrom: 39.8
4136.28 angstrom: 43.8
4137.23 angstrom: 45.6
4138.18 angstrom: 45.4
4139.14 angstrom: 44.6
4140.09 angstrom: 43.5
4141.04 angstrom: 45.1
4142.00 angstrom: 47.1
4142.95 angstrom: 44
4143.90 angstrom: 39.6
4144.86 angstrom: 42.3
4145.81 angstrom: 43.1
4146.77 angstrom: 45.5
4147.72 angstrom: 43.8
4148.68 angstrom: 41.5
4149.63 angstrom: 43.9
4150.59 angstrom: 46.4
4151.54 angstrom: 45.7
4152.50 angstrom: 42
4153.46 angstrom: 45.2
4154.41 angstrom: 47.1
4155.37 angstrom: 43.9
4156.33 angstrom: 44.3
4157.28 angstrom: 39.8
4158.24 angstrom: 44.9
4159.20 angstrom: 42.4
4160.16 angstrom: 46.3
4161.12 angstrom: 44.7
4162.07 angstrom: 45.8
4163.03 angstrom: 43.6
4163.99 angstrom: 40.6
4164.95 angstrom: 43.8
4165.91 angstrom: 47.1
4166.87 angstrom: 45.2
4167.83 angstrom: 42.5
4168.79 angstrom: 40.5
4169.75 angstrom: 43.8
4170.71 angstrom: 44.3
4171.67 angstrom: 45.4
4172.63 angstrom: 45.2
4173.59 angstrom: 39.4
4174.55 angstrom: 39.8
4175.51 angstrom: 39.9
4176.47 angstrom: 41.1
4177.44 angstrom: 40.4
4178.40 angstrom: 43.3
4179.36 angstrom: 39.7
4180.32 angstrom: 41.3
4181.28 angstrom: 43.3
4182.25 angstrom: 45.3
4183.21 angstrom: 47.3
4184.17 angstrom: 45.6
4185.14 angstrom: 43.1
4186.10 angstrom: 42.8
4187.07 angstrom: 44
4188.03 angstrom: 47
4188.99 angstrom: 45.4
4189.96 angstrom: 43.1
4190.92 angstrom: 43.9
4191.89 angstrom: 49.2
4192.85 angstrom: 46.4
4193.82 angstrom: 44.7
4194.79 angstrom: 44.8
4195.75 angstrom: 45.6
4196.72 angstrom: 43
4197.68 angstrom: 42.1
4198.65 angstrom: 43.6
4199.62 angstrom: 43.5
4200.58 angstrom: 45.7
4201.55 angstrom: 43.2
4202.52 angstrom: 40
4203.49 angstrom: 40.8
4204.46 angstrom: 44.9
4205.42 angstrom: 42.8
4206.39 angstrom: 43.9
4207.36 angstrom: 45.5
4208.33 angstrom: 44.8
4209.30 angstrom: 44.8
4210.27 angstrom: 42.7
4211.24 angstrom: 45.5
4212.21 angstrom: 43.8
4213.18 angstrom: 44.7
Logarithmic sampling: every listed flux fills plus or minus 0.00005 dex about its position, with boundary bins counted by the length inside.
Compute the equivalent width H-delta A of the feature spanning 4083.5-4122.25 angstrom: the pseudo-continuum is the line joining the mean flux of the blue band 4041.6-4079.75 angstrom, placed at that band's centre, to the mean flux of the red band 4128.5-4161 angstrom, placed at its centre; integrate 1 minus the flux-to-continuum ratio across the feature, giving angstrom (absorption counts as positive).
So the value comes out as 5.88 angstrom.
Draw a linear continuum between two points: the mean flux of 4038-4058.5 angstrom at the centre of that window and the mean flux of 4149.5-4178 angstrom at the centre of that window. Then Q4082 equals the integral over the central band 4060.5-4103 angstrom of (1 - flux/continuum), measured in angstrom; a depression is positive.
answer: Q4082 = 4.7 angstrom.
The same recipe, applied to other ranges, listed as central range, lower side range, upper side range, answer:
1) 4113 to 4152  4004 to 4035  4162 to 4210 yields 1.3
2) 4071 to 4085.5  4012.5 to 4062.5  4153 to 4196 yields 0.7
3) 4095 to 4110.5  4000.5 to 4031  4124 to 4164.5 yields 3.7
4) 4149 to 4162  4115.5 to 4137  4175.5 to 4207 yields -0.5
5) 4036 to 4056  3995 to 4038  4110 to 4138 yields -1.0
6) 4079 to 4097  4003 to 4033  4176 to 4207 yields 2.0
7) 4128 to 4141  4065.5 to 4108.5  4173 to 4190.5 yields -0.7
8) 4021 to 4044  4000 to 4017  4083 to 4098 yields -1.4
